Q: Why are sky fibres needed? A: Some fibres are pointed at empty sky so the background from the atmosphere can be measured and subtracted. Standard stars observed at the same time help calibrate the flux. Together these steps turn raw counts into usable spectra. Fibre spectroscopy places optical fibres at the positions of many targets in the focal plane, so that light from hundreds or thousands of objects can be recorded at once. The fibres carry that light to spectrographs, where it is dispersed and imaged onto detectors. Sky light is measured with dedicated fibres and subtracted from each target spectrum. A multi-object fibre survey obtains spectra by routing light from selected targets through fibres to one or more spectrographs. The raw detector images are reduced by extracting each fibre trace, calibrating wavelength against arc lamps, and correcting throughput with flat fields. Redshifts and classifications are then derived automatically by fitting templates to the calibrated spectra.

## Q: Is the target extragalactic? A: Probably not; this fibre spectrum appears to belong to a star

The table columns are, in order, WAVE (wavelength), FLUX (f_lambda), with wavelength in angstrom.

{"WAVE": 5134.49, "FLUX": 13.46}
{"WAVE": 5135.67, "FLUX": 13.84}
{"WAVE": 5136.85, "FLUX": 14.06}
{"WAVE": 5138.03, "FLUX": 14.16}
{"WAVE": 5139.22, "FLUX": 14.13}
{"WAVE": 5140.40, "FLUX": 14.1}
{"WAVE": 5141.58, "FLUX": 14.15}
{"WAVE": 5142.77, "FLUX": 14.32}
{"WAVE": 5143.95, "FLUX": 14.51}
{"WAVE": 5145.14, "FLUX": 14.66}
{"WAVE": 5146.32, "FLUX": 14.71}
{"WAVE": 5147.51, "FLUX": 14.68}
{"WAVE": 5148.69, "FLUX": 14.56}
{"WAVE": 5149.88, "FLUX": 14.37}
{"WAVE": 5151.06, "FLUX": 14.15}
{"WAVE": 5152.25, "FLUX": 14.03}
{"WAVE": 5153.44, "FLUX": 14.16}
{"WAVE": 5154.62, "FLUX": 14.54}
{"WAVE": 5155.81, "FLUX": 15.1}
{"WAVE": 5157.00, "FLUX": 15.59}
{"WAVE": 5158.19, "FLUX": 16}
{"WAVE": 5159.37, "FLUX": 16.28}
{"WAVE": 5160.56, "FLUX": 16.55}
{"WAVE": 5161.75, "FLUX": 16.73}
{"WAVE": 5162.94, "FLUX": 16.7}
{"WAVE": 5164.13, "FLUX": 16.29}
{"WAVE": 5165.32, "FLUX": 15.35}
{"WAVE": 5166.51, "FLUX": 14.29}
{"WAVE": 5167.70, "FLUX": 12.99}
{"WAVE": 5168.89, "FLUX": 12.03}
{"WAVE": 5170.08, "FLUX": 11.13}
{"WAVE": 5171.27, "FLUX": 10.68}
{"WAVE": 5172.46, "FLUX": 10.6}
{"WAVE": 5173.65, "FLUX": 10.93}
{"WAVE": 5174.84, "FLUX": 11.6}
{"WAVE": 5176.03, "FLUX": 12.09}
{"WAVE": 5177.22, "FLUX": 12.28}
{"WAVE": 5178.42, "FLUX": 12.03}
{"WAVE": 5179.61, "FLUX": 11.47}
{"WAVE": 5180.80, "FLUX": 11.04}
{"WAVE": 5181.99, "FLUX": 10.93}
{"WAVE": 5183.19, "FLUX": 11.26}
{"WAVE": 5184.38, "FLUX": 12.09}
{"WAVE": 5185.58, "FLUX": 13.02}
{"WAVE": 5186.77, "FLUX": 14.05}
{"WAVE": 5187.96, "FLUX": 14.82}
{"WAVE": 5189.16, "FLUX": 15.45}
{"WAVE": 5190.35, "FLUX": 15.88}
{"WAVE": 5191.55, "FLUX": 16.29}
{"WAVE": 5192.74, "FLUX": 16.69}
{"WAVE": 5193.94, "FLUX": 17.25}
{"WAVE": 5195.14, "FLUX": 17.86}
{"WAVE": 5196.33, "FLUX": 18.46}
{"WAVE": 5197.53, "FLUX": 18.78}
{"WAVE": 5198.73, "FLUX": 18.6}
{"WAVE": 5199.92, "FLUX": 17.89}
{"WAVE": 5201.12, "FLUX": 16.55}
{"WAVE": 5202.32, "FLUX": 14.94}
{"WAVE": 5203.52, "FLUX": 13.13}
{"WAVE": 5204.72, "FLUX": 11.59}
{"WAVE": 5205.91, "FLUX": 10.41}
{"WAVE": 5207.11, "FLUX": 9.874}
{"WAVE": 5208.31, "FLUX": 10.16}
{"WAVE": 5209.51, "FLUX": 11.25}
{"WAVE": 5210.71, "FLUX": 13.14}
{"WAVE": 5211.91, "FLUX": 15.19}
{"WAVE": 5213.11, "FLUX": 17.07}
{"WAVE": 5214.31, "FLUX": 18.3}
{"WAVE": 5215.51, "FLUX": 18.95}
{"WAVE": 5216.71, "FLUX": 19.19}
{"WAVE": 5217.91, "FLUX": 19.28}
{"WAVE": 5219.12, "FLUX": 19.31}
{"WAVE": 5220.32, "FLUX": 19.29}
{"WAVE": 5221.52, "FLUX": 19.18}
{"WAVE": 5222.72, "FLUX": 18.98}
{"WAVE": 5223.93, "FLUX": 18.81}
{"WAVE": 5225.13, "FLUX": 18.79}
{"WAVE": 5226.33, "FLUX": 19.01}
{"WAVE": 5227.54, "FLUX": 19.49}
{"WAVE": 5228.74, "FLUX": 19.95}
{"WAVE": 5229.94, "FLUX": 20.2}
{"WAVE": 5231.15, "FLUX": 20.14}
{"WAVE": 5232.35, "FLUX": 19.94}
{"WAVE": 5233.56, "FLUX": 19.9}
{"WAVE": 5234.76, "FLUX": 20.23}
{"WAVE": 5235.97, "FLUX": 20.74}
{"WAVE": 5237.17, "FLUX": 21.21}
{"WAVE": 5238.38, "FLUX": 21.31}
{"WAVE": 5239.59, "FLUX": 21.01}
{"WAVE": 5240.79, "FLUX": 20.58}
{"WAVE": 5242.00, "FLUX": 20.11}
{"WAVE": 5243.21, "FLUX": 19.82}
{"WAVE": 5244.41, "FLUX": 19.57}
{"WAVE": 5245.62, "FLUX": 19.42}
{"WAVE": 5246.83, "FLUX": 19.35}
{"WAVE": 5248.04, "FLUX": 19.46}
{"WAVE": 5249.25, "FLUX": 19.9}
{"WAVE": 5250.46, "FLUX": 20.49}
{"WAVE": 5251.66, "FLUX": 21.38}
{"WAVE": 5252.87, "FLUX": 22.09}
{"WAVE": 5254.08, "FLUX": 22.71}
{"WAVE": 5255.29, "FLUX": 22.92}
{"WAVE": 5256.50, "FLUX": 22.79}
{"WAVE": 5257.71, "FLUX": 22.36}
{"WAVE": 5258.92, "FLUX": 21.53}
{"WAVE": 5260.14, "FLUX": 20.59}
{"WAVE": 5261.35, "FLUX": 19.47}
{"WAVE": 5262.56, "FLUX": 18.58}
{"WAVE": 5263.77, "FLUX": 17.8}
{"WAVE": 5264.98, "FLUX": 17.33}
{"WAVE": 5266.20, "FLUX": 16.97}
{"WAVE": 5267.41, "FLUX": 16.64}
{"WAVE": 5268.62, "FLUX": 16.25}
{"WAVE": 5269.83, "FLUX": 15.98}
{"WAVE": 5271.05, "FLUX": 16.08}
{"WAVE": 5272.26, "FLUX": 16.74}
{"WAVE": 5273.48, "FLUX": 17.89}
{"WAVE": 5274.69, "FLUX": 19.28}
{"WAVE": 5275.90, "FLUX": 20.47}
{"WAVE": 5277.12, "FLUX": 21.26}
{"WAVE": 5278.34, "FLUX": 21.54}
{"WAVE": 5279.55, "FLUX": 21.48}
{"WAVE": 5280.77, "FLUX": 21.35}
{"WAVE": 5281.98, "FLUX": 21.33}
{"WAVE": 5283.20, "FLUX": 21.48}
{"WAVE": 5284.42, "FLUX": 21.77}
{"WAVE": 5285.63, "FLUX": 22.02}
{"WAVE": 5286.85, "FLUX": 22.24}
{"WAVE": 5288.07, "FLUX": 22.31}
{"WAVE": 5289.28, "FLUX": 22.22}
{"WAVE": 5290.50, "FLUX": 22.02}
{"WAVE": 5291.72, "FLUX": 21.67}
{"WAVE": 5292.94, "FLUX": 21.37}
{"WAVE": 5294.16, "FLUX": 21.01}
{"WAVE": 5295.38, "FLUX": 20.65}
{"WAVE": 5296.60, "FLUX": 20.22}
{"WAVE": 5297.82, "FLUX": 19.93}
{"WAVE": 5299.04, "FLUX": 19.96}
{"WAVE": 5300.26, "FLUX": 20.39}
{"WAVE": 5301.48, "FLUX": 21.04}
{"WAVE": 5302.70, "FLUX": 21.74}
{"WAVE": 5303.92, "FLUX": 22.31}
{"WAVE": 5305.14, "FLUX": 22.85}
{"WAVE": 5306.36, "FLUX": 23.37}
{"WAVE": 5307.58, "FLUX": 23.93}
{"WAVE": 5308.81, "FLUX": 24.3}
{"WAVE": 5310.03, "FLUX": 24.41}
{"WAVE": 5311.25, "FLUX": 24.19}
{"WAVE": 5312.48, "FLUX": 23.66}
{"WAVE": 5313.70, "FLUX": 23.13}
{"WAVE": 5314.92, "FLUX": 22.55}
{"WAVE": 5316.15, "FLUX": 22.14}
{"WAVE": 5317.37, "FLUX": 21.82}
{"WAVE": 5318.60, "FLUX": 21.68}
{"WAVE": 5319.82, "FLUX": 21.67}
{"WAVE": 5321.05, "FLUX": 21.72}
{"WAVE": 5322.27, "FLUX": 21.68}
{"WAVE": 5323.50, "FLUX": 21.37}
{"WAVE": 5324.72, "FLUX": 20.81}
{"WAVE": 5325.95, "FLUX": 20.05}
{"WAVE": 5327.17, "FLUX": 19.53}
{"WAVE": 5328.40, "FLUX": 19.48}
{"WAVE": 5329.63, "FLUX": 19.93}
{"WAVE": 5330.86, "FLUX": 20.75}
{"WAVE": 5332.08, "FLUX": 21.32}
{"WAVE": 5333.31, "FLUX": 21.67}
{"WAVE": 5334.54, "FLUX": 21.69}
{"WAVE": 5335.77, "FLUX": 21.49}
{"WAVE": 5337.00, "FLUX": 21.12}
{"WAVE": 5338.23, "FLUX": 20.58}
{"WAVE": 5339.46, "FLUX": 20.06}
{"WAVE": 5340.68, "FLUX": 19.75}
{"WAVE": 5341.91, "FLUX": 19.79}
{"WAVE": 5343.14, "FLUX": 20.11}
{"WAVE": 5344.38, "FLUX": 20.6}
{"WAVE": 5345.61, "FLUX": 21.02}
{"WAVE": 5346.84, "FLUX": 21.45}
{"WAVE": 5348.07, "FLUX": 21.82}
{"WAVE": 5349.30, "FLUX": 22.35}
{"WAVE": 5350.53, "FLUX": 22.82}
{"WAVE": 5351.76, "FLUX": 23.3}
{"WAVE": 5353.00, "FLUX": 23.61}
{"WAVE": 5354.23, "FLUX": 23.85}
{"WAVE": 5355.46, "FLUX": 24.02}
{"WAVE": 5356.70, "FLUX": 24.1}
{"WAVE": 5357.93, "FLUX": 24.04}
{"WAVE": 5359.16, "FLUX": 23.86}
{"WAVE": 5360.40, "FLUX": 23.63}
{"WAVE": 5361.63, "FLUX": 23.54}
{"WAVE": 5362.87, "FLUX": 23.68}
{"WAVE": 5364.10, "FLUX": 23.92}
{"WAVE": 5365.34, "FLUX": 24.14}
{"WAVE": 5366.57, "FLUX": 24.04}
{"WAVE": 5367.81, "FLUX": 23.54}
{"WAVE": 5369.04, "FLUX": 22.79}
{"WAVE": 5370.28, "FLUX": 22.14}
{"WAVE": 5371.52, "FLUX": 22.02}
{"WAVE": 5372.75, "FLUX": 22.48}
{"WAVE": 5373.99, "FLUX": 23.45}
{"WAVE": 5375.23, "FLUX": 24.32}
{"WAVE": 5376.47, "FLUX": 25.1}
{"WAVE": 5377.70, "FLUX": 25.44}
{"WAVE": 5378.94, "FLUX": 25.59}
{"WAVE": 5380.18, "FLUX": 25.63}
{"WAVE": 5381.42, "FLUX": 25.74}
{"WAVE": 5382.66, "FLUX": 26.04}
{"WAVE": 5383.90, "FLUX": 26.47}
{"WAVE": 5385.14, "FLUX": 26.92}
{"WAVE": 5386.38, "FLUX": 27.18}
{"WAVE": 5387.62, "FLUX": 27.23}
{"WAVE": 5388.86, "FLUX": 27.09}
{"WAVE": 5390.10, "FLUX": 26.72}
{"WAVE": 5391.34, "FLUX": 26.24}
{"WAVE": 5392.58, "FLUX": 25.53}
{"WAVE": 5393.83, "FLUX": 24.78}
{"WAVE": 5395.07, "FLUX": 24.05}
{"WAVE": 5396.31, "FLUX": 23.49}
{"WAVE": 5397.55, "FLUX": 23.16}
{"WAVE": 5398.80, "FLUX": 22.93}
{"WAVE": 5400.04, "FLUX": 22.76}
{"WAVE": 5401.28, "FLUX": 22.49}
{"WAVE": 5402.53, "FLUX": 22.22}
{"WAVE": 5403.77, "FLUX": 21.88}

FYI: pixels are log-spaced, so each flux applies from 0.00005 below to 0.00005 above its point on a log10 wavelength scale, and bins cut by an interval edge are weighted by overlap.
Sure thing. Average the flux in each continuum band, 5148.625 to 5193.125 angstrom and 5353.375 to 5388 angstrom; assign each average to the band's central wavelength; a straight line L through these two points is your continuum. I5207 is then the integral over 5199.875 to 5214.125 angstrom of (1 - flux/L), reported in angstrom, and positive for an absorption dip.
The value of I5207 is 2.08 angstrom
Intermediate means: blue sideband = 13.8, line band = 13.4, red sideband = 24.4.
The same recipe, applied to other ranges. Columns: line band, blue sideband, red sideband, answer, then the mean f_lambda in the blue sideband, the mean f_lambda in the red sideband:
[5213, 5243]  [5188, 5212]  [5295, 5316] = -4.9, 15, 22.3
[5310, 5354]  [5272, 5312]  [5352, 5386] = 2.7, 21.5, 24.2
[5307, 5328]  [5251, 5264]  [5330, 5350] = -1.2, 21.2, 21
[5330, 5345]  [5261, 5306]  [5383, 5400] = 1.3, 20.1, 25.4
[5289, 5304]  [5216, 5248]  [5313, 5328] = 0.0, 19.8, 21.5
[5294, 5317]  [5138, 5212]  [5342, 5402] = -1.8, 14.1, 23.9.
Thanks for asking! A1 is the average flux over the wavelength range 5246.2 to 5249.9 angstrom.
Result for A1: 19.5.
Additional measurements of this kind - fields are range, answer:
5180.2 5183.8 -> 11.1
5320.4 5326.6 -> 21.1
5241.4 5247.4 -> 19.7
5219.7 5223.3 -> 19.2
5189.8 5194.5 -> 16.5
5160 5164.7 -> 16.6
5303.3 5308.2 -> 23.1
